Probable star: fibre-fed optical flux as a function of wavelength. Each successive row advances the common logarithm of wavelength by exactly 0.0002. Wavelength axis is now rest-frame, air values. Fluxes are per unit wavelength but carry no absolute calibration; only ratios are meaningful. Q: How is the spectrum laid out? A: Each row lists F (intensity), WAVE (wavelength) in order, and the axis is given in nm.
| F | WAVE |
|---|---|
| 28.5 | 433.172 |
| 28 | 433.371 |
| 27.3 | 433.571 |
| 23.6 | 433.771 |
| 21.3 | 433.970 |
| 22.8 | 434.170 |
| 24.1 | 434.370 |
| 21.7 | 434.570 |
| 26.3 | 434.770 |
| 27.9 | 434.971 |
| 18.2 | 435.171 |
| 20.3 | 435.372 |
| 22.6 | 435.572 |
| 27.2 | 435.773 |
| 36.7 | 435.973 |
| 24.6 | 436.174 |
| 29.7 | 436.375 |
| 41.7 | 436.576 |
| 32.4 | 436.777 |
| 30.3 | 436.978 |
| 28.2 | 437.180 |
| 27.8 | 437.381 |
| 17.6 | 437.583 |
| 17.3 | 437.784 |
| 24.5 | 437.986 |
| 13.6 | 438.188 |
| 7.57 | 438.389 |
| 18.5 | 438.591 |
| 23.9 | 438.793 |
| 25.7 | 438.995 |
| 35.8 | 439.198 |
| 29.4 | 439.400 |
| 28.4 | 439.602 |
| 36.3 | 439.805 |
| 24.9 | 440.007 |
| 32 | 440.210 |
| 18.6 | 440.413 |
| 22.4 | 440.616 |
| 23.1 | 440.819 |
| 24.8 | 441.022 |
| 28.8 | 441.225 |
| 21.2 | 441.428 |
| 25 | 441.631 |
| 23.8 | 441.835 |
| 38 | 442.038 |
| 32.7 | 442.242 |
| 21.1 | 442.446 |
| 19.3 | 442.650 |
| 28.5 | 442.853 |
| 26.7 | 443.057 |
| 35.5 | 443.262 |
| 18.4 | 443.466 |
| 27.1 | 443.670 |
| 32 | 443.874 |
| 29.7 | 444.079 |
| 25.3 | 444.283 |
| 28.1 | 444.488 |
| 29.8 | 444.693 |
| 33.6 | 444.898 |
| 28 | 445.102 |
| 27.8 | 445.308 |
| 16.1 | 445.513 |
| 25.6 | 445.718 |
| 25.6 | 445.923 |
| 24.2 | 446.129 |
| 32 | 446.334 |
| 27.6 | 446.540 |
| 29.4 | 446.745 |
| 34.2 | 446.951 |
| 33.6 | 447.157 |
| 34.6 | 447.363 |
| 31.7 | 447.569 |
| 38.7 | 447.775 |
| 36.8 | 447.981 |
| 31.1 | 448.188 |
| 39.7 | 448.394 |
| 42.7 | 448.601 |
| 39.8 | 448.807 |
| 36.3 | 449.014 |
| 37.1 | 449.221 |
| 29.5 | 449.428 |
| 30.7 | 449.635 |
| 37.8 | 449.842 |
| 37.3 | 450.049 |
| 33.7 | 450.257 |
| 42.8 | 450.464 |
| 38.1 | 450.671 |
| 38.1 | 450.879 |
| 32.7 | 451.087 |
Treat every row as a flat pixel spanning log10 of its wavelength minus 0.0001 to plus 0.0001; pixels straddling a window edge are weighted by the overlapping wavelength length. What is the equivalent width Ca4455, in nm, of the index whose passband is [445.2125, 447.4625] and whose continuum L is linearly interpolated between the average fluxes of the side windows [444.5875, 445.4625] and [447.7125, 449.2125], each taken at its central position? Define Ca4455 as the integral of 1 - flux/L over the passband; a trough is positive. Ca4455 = 0.29 nm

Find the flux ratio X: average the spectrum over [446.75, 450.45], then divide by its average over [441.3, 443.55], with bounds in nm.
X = 1.3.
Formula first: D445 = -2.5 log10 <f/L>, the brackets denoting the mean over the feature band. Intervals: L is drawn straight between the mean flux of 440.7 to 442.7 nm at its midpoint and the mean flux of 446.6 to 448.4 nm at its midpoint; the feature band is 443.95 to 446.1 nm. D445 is 0.13 mag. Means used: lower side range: 25.9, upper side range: 34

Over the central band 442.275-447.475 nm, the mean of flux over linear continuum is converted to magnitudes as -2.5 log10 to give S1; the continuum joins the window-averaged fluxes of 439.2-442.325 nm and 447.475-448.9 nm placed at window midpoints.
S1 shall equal 0.18 mag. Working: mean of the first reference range 27.5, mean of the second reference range 37.2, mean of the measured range 27.8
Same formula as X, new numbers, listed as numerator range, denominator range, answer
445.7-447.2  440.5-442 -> 1.18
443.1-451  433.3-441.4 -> 1.27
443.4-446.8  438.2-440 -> 1.08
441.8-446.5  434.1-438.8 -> 1.12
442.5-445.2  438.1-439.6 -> 1.23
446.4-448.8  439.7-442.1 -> 1.32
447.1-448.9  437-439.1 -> 1.76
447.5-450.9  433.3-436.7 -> 1.40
